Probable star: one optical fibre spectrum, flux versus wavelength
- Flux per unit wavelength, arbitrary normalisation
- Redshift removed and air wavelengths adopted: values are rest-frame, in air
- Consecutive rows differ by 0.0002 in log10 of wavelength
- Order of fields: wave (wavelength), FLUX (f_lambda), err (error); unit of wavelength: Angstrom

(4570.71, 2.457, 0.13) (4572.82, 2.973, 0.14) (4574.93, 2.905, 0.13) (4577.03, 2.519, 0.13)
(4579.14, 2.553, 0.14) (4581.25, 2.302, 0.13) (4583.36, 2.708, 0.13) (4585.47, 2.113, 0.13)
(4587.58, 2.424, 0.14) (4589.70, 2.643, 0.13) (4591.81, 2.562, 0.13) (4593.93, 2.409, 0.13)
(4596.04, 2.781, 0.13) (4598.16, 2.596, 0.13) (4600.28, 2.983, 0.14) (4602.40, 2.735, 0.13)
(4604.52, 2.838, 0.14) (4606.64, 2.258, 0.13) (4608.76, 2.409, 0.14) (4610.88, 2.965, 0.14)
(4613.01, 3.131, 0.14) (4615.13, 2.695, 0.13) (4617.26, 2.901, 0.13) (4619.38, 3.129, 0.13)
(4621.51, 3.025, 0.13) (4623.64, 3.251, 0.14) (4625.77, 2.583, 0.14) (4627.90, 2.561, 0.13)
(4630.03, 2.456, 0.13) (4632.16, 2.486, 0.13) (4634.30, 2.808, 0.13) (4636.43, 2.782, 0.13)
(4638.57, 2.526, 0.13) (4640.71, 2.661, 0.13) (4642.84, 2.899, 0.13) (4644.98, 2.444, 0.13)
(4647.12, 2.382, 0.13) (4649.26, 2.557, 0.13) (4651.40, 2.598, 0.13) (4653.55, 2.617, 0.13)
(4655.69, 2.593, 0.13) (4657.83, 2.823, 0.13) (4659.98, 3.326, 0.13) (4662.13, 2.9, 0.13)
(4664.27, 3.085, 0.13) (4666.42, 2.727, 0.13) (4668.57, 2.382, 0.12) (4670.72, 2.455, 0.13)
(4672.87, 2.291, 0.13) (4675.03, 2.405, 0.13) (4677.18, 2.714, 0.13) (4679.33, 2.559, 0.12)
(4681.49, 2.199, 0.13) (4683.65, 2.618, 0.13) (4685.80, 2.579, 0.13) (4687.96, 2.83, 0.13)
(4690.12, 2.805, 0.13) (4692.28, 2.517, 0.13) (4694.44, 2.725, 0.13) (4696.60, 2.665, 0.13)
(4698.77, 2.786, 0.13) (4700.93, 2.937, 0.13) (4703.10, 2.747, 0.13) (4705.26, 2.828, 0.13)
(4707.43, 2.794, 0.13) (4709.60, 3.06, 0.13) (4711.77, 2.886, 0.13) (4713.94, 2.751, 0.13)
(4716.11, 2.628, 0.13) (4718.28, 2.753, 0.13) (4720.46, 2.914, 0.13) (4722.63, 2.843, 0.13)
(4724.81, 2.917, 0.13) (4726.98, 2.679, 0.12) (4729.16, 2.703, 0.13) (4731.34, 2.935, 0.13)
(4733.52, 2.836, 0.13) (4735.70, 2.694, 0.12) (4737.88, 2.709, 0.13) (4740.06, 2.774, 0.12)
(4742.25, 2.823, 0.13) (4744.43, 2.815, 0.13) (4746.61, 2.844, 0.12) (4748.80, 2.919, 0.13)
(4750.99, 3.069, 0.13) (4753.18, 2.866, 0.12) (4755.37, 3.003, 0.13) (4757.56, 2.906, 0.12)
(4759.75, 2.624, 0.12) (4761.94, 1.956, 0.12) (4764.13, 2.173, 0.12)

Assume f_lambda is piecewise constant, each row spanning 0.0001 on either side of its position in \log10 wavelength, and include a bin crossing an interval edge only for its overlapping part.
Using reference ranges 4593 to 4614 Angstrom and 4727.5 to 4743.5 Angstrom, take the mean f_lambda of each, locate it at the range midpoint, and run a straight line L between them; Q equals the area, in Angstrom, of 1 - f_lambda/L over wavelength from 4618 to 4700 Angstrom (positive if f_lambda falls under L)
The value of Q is 1.8 Angstrom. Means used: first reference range 2.71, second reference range 2.78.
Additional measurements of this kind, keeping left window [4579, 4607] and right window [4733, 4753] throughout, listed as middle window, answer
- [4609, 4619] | -1.10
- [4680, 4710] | 0.43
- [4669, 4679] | 0.91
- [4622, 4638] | -0.45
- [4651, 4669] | -0.78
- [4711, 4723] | -0.01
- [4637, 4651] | 0.39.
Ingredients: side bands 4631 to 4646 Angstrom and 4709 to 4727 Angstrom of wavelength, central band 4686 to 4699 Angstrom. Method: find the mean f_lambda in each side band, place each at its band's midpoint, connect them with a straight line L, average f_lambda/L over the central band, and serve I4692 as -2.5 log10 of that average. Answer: 0.027 mag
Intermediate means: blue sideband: 2.66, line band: 2.71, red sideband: 2.83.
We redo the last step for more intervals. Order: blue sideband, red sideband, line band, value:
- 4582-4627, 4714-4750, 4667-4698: 0.09 mag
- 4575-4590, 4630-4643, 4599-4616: -0.08 mag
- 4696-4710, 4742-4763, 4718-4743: 0.00 mag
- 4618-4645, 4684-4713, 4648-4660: 0.03 mag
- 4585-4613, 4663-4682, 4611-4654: -0.06 mag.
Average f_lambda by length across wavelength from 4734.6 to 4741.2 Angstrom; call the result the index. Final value 2.73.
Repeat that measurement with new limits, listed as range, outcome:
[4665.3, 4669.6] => 2.56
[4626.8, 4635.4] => 2.58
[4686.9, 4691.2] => 2.82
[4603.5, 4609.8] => 2.5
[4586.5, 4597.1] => 2.56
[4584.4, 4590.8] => 2.4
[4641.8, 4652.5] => 2.57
